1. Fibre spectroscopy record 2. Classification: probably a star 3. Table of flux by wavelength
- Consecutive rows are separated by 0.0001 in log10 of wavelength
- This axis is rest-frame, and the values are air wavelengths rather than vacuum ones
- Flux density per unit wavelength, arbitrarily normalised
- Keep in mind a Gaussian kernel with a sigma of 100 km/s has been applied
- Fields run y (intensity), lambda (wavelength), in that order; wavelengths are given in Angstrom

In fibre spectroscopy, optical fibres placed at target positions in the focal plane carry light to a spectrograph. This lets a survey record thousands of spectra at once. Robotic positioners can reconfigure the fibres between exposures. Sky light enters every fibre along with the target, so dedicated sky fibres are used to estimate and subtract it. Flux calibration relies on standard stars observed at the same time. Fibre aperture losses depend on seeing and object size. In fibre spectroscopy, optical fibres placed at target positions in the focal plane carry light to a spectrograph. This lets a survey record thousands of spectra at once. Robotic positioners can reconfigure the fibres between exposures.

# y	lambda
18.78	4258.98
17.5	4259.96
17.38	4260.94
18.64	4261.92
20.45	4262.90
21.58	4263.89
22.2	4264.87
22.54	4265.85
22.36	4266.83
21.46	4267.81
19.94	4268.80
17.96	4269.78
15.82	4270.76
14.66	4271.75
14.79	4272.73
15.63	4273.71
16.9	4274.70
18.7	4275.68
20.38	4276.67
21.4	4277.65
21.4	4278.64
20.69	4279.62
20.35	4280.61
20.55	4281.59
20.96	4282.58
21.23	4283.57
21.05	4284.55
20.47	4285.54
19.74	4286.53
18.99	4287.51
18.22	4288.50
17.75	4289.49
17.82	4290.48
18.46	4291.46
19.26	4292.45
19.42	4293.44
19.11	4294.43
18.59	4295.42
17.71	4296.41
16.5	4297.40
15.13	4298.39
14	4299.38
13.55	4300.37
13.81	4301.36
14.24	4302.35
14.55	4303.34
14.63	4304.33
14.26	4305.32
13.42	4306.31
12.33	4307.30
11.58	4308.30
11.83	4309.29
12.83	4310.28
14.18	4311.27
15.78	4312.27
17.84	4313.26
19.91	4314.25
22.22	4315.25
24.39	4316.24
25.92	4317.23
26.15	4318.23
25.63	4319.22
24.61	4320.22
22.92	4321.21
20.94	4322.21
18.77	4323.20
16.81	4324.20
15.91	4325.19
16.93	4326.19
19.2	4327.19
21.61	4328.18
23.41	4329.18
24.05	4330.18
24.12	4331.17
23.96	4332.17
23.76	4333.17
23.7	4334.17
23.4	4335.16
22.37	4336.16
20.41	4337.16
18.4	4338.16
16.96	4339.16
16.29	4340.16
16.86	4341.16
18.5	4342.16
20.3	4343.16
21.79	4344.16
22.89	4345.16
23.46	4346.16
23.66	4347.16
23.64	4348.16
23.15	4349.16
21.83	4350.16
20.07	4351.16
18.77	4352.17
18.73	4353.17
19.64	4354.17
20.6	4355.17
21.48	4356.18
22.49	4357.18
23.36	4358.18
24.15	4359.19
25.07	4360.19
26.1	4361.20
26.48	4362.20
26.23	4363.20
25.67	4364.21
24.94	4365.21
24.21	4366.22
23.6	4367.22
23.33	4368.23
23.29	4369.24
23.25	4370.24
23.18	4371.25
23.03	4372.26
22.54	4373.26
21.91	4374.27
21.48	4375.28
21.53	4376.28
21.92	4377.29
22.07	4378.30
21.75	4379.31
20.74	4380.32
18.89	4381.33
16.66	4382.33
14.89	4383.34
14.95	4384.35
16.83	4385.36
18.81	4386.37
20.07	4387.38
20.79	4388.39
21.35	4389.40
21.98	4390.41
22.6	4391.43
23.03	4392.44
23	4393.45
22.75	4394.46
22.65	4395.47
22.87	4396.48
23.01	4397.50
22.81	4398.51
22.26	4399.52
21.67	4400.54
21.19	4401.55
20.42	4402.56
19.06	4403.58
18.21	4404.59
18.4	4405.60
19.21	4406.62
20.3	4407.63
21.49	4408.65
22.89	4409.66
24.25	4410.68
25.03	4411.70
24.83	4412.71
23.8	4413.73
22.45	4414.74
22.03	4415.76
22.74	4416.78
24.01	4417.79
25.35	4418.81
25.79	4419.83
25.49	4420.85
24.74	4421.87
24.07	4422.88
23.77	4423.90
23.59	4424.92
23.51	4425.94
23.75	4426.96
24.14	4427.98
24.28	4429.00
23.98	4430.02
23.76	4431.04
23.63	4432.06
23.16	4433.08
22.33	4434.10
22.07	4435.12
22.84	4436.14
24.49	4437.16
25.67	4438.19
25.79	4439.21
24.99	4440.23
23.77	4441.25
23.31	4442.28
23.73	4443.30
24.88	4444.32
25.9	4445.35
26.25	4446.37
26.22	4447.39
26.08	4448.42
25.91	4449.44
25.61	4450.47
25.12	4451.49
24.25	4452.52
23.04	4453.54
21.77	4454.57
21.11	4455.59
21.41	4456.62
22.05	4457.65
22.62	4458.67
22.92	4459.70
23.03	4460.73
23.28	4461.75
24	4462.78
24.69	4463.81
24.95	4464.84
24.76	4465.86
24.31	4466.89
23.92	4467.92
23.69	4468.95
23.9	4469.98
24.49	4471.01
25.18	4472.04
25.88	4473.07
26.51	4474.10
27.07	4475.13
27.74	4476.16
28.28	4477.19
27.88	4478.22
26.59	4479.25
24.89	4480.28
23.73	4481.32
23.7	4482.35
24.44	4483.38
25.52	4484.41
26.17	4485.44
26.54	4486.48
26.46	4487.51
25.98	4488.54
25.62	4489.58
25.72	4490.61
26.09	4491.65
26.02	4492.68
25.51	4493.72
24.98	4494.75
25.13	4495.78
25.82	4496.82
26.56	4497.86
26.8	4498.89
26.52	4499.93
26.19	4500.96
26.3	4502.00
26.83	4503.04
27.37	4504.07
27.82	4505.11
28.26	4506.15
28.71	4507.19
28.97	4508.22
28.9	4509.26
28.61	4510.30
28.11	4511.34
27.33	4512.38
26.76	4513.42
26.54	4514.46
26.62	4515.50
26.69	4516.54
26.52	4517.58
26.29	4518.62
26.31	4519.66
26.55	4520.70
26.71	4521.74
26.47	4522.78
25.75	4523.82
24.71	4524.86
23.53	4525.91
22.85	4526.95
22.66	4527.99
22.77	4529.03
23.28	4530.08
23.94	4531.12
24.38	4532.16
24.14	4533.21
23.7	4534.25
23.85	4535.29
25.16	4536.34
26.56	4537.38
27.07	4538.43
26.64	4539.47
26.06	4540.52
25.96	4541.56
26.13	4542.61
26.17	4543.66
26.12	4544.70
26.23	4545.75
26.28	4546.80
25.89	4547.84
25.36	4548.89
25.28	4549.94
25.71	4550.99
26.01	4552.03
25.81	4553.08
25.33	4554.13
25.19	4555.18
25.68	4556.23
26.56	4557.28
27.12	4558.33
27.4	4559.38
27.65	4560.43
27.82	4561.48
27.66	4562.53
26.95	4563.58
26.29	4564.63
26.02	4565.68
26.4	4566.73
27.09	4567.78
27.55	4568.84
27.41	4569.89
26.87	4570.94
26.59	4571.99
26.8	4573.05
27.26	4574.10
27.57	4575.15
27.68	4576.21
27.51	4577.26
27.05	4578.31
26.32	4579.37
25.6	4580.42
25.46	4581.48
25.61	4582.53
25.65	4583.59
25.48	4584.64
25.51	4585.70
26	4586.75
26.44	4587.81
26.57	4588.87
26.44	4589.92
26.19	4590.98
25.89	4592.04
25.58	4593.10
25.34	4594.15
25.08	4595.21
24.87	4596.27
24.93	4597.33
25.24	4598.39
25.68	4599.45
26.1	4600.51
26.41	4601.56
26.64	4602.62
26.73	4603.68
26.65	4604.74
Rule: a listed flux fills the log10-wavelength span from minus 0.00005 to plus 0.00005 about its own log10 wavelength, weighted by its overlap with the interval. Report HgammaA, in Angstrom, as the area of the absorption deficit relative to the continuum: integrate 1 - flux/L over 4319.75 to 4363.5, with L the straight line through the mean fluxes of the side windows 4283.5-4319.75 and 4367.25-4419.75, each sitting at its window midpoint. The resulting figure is -4.94 Angstrom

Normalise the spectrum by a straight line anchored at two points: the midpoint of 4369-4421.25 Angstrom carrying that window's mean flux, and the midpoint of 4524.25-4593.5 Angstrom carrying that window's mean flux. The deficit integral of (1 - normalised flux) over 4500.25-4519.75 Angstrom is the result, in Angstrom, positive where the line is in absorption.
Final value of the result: -2.1 Angstrom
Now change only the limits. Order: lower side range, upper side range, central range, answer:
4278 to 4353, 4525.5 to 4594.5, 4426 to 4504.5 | -4.95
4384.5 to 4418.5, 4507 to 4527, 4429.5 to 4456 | -0.86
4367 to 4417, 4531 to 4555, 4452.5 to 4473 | -0.12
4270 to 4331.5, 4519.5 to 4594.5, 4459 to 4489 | -2.11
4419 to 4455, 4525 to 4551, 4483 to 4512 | -2.24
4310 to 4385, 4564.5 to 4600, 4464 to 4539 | -3.86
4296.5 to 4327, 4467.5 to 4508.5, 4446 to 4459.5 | 0.24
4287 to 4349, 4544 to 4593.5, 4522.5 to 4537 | 0.68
